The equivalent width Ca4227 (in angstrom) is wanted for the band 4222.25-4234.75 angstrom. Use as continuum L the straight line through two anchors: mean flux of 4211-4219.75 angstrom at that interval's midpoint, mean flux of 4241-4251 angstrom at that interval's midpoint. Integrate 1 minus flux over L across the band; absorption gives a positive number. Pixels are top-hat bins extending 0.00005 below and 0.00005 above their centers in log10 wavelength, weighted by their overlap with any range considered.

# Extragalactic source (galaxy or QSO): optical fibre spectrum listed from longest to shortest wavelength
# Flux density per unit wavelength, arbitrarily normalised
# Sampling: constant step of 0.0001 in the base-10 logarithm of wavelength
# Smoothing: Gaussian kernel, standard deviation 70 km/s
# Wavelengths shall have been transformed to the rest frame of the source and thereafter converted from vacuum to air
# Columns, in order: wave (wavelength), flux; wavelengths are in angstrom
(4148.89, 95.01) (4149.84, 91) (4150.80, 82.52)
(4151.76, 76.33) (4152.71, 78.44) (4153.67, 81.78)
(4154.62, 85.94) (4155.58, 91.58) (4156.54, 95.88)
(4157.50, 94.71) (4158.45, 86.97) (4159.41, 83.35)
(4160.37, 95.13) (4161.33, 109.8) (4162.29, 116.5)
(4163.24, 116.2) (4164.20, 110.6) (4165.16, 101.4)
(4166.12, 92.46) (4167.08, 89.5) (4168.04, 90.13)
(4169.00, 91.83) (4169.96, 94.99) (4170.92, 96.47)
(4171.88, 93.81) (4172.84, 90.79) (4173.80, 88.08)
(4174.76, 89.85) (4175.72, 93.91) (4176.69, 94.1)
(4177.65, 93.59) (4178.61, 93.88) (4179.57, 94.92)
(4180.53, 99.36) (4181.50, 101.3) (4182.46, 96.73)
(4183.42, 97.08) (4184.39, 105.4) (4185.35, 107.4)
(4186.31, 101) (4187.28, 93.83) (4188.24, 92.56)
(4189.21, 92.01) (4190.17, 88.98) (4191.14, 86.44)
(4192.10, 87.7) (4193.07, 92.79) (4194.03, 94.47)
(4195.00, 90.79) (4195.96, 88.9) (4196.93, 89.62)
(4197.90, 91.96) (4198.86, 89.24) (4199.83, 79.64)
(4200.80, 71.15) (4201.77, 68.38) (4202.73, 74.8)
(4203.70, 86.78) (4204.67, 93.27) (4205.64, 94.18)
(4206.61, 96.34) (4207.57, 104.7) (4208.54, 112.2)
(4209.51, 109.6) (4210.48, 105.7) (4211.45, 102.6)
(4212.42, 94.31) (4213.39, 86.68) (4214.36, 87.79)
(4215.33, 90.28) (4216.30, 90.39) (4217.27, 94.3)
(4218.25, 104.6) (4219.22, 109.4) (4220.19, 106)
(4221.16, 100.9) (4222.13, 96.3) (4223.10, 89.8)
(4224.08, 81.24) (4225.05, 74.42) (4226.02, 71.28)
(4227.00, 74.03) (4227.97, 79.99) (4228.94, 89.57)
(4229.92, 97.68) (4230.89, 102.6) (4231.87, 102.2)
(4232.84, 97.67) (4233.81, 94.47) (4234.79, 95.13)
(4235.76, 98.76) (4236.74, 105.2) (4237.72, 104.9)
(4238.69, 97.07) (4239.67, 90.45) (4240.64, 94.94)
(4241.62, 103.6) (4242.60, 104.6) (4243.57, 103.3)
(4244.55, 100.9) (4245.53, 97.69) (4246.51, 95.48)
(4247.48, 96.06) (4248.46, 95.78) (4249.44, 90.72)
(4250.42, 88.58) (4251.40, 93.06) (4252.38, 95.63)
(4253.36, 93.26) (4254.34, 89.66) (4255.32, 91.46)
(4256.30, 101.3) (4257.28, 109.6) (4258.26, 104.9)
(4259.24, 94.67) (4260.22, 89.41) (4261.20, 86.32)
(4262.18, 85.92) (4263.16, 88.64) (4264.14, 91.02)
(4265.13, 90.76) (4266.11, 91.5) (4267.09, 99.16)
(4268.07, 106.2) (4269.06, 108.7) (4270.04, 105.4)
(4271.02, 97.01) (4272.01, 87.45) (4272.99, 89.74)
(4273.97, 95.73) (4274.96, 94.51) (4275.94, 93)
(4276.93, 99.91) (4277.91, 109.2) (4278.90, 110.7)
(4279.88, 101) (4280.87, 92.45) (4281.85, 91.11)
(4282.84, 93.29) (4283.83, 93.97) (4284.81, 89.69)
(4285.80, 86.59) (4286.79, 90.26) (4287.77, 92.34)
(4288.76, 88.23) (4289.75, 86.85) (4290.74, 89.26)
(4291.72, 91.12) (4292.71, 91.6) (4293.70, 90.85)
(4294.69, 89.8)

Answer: 1.0 angstrom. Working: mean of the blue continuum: 95.6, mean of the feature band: 88.4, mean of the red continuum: 97.5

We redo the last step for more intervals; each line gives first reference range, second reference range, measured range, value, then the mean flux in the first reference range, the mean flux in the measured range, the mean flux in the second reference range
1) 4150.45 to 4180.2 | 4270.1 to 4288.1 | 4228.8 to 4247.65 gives -0.8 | 93.5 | 98.8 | 95.2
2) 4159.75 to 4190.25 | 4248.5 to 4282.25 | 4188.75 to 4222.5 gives 1.4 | 97.3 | 93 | 95.8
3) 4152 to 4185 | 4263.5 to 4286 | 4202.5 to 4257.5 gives 0.3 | 95.1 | 95.3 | 96.5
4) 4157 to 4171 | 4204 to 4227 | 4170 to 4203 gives 1.7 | 98.1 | 91.7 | 94.9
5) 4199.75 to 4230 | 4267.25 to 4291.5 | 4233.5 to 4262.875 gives -0.9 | 91.3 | 96.4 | 95.5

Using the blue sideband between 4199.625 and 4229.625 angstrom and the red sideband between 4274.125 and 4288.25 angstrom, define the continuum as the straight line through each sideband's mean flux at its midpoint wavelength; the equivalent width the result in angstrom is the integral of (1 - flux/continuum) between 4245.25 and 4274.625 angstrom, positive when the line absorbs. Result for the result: -0.3 angstrom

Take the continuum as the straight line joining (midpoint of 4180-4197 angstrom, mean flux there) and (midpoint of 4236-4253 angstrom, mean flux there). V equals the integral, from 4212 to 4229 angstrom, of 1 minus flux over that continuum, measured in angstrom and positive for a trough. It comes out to 1.1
